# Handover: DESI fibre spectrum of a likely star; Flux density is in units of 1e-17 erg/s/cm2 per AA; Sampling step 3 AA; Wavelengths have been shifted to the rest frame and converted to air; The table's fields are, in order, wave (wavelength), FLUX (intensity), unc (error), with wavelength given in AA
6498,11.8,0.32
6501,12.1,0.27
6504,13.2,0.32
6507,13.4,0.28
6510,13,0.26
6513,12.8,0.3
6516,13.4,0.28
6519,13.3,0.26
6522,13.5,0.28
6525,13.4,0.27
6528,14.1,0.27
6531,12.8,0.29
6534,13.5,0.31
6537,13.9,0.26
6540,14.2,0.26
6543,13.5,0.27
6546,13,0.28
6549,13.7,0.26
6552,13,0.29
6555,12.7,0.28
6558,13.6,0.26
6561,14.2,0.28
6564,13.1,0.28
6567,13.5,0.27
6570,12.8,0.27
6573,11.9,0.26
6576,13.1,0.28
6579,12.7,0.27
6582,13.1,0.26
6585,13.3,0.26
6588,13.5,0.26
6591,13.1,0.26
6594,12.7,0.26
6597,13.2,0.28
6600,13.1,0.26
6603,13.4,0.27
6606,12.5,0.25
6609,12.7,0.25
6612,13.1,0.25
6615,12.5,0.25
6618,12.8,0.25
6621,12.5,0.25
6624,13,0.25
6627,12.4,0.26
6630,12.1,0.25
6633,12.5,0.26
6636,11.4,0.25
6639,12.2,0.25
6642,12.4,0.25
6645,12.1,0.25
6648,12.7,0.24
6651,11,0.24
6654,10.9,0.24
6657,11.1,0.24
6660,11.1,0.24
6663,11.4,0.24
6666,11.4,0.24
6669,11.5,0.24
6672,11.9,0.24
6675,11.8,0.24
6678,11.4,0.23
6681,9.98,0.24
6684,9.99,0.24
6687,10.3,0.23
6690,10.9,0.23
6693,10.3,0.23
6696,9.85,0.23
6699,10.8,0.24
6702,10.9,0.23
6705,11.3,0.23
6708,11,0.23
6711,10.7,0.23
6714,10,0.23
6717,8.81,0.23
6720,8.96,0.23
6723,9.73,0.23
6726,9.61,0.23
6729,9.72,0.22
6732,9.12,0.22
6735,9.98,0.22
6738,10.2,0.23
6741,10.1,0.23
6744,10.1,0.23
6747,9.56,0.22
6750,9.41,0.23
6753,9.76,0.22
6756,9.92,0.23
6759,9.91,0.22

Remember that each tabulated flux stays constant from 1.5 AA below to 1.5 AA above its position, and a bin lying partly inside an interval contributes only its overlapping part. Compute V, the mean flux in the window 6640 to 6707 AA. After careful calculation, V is 11.1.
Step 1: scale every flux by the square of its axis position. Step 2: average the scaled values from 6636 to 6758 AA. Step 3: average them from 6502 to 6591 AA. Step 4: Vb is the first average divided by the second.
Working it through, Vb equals 0.84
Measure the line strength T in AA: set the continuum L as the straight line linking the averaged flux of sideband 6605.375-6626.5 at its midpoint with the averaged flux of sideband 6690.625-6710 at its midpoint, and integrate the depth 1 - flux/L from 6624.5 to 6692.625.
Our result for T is 1.3 AA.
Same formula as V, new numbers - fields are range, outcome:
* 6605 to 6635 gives 12.6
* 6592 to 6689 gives 12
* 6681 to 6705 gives 10.5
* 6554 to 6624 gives 13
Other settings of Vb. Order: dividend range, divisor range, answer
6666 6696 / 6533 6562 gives 0.84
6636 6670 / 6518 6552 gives 0.89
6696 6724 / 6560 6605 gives 0.81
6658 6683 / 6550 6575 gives 0.89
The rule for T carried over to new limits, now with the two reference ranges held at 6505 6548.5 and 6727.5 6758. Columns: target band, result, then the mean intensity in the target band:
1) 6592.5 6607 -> -1.0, 13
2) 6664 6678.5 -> -0.8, 11.6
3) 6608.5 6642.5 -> -2.0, 12.5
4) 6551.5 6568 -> -0.6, 13.4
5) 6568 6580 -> 0.0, 12.7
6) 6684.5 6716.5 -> -0.1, 10.5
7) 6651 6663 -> 0.2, 11.1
